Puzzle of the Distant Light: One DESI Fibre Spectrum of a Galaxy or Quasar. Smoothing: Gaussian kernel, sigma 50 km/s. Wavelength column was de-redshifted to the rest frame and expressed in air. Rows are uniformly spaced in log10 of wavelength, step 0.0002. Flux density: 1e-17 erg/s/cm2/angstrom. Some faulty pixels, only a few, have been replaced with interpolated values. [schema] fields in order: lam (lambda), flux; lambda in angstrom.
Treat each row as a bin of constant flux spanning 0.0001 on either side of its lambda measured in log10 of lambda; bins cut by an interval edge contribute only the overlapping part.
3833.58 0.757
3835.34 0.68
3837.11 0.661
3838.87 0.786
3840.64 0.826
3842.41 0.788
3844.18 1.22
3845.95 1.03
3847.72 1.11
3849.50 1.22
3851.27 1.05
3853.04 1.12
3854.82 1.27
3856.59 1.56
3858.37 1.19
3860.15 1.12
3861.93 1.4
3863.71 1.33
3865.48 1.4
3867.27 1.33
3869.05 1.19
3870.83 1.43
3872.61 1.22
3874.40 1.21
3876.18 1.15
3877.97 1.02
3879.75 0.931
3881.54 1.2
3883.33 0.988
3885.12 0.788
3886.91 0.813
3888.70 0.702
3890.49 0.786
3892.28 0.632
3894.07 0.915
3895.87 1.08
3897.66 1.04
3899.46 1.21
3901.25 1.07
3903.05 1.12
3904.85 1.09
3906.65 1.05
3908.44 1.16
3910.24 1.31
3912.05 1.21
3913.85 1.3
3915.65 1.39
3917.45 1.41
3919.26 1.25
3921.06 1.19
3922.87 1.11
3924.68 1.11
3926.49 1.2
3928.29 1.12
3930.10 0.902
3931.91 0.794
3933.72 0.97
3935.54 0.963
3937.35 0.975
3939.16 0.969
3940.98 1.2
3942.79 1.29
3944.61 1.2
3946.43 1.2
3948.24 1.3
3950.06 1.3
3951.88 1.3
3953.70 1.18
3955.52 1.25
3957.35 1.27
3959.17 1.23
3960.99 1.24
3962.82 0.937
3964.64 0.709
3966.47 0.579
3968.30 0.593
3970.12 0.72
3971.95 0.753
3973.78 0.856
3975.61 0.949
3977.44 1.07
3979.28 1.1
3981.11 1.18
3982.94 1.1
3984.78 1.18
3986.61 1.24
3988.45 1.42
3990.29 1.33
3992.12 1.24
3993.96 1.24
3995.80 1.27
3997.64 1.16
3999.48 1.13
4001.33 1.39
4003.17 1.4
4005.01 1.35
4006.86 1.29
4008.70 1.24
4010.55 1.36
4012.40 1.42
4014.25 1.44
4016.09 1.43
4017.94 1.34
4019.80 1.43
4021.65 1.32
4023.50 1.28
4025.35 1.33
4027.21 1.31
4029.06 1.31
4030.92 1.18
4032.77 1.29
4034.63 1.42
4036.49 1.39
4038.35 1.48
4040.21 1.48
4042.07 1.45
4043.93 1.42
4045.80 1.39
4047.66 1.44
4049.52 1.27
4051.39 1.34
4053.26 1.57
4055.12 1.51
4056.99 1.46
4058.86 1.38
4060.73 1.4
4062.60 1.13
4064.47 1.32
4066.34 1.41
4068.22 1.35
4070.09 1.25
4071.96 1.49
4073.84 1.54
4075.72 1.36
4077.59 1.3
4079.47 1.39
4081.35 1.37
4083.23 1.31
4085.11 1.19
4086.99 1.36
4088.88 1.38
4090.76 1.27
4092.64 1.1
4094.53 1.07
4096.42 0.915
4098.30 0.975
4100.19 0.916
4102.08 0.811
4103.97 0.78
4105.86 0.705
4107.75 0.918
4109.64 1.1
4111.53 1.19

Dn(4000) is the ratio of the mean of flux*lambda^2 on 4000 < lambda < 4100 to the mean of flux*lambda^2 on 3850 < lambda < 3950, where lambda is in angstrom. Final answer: 1.28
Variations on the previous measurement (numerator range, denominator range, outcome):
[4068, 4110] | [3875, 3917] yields 1.22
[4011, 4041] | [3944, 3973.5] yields 1.36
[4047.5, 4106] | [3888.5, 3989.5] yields 1.24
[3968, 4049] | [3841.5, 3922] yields 1.19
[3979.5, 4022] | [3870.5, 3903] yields 1.37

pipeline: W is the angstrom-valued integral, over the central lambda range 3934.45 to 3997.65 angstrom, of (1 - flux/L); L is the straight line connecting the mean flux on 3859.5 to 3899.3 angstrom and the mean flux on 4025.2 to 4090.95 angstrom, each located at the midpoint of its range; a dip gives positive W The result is 6.2 angstrom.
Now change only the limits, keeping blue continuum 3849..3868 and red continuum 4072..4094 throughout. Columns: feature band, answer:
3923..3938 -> 3.2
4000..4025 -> -0.9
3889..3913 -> 4.5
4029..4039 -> -0.2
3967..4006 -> 5.4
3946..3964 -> 1.1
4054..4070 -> -0.5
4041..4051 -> -0.6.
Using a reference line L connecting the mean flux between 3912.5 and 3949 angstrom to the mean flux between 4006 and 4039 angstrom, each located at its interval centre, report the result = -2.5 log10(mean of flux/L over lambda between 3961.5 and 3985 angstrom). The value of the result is 0.35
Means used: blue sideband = 1.14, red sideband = 1.35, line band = 0.9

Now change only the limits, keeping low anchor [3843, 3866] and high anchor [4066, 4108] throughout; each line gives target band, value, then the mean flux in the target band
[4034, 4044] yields -0.21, 1.44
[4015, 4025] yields -0.14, 1.36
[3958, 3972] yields 0.37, 0.859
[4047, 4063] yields -0.18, 1.4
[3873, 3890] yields 0.24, 0.98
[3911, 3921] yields -0.08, 1.3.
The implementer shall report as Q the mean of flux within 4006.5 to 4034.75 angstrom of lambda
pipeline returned 1.34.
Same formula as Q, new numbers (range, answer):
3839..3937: 1.11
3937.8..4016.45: 1.16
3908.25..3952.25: 1.16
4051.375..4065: 1.39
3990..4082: 1.36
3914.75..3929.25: 1.22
